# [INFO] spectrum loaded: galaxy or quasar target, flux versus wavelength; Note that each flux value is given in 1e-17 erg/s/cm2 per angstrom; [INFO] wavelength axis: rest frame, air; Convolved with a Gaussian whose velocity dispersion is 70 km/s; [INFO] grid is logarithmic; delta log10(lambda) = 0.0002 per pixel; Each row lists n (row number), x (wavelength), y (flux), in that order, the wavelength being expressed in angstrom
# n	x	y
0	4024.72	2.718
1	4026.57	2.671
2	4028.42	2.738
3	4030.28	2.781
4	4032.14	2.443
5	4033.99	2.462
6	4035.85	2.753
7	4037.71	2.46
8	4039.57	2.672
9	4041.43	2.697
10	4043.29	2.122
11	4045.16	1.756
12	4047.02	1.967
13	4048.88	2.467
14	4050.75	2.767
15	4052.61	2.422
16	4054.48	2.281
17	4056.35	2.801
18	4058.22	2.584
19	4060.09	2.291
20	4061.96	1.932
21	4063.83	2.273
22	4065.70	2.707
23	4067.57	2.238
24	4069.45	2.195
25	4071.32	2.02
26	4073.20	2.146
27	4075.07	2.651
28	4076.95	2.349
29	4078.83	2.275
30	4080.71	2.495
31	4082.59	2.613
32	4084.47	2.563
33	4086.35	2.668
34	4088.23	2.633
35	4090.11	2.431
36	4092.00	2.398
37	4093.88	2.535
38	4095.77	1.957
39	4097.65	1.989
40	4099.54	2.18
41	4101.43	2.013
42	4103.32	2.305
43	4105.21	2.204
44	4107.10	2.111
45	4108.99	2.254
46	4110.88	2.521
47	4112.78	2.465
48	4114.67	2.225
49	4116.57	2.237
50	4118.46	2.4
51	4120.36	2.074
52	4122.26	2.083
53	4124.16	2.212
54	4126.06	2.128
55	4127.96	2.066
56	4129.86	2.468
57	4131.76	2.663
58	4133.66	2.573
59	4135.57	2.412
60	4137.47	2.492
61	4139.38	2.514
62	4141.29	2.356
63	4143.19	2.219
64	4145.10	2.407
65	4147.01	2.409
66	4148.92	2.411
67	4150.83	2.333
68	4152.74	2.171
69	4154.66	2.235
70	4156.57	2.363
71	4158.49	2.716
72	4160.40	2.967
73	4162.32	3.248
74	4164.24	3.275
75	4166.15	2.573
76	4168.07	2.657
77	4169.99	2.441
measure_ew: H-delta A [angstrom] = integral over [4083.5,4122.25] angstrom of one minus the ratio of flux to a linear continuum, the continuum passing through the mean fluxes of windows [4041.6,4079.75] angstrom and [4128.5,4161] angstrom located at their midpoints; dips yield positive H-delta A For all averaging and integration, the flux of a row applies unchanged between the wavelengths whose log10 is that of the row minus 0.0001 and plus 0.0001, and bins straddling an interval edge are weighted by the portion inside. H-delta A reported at 1.27 angstrom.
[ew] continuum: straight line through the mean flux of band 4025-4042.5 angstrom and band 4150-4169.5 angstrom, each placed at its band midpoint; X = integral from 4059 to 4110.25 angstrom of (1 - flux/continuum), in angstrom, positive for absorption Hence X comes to 6.31 angstrom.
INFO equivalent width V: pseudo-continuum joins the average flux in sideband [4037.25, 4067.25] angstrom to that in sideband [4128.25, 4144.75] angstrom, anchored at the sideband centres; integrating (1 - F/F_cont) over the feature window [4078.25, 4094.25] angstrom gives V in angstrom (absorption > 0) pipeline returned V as -0.7 angstrom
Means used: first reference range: 2.38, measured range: 2.52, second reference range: 2.44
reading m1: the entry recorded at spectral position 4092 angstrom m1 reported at 2.398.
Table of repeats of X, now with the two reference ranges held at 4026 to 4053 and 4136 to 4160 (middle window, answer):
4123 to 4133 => 0.4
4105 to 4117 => 0.6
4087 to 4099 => 0.6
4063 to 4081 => 0.9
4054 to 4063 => 0.3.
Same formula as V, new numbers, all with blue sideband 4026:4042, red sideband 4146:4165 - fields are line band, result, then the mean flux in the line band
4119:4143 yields 2.5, 2.33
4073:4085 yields 0.8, 2.46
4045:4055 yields 1.2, 2.32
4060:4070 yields 1.3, 2.27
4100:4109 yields 1.5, 2.17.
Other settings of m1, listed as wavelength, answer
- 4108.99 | 2.254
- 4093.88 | 2.535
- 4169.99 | 2.441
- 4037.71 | 2.46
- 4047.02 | 1.967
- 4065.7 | 2.707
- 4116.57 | 2.237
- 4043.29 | 2.122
